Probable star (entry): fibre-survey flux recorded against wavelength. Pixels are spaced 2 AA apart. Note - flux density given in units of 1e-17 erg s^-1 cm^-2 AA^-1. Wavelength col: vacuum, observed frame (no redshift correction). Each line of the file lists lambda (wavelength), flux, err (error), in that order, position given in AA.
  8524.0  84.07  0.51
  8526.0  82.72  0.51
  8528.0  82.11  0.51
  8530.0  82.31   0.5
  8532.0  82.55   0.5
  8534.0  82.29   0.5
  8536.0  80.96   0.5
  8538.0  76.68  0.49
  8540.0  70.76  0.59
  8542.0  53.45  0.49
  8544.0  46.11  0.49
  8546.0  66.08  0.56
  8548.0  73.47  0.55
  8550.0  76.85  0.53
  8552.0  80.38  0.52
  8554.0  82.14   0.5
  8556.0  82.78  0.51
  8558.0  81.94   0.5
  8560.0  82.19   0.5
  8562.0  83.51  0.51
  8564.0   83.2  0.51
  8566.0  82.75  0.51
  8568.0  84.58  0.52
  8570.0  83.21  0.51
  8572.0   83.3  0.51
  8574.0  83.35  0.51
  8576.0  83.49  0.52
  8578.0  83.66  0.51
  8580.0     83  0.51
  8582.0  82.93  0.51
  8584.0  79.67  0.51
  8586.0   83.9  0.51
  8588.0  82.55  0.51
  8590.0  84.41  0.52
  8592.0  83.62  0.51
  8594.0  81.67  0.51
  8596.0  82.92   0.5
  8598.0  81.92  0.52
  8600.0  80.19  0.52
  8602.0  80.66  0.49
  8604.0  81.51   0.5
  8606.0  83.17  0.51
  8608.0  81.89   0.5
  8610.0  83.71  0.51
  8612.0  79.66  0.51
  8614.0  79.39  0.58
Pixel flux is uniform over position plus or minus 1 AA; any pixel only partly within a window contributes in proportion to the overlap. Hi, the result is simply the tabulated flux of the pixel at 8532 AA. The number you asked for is 82.55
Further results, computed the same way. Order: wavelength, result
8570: 83.21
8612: 79.66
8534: 82.29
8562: 83.51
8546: 66.08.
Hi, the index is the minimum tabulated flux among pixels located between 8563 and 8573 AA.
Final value 82.75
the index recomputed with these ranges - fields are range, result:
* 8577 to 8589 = 79.67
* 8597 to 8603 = 80.19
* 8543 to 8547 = 46.11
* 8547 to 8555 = 73.47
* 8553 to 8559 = 81.94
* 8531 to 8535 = 82.29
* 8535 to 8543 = 53.45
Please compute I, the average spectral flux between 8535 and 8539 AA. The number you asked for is 78.8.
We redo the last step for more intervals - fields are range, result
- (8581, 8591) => 82.7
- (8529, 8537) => 82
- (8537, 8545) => 61.8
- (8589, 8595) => 83.2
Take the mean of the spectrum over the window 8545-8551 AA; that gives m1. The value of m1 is 72.1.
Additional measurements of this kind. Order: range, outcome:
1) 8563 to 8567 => 83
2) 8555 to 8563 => 82.6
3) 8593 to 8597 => 82.3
